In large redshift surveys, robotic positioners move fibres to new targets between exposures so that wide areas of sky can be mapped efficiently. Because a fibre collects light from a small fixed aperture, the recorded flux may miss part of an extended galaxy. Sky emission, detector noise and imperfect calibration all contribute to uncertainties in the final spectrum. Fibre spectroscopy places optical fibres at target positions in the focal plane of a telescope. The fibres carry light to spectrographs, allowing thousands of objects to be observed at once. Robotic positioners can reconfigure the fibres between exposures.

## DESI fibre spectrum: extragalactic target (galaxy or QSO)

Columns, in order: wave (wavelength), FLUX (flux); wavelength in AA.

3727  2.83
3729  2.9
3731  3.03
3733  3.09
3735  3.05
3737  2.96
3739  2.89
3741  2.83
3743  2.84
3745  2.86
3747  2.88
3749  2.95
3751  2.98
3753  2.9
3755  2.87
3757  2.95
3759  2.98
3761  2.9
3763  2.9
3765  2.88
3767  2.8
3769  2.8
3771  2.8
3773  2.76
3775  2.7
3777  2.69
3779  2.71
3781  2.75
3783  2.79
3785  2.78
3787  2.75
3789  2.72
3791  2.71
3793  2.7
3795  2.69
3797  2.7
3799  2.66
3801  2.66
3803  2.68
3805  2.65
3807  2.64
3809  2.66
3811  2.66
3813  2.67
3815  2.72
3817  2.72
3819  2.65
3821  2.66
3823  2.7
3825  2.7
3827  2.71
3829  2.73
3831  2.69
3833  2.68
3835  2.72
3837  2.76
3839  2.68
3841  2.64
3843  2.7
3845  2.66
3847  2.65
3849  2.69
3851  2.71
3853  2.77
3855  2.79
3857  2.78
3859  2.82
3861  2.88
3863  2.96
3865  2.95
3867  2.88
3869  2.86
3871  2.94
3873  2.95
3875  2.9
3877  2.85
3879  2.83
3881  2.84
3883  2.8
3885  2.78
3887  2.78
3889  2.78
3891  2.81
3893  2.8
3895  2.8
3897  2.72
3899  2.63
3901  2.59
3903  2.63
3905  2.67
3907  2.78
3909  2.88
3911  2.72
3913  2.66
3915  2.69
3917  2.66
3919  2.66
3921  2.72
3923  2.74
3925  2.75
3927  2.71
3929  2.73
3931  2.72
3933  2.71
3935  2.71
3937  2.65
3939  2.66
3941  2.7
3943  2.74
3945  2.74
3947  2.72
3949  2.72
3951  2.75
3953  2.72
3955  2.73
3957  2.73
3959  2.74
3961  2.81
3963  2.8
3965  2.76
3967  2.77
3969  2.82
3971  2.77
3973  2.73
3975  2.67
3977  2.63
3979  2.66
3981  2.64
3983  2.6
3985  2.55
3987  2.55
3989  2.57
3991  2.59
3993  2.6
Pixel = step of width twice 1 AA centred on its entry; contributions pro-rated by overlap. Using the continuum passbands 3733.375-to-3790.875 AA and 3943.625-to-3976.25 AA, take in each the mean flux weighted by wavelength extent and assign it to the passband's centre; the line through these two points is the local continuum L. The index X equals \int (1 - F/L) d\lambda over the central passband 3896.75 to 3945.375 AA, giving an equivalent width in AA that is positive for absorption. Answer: 1.14 AA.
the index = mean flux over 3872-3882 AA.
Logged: 2.87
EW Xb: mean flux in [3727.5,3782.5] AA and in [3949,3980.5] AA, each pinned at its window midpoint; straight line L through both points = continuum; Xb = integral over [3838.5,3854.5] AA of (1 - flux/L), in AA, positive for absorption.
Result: 0.7 AA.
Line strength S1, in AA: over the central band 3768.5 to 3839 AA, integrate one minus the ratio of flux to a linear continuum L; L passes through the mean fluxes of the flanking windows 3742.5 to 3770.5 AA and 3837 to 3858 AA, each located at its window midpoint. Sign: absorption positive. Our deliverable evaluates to 2.27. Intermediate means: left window 2.89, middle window 2.71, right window 2.71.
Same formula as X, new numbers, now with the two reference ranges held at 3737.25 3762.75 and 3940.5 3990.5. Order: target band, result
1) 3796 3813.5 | 1.2 AA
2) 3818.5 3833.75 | 0.8 AA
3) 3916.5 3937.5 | 0.2 AA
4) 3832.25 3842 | 0.4 AA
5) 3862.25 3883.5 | -0.8 AA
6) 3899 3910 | 0.2 AA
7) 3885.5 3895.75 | -0.1 AA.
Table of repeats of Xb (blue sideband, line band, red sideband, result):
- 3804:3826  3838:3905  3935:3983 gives -2.2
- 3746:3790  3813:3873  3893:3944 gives 0.3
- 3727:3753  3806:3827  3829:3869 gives 1.0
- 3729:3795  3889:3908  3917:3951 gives 0.1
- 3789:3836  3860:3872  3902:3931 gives -0.9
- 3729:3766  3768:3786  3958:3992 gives 0.9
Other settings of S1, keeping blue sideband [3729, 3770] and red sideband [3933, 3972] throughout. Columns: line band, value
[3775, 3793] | 1.0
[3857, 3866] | -0.2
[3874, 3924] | 0.7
